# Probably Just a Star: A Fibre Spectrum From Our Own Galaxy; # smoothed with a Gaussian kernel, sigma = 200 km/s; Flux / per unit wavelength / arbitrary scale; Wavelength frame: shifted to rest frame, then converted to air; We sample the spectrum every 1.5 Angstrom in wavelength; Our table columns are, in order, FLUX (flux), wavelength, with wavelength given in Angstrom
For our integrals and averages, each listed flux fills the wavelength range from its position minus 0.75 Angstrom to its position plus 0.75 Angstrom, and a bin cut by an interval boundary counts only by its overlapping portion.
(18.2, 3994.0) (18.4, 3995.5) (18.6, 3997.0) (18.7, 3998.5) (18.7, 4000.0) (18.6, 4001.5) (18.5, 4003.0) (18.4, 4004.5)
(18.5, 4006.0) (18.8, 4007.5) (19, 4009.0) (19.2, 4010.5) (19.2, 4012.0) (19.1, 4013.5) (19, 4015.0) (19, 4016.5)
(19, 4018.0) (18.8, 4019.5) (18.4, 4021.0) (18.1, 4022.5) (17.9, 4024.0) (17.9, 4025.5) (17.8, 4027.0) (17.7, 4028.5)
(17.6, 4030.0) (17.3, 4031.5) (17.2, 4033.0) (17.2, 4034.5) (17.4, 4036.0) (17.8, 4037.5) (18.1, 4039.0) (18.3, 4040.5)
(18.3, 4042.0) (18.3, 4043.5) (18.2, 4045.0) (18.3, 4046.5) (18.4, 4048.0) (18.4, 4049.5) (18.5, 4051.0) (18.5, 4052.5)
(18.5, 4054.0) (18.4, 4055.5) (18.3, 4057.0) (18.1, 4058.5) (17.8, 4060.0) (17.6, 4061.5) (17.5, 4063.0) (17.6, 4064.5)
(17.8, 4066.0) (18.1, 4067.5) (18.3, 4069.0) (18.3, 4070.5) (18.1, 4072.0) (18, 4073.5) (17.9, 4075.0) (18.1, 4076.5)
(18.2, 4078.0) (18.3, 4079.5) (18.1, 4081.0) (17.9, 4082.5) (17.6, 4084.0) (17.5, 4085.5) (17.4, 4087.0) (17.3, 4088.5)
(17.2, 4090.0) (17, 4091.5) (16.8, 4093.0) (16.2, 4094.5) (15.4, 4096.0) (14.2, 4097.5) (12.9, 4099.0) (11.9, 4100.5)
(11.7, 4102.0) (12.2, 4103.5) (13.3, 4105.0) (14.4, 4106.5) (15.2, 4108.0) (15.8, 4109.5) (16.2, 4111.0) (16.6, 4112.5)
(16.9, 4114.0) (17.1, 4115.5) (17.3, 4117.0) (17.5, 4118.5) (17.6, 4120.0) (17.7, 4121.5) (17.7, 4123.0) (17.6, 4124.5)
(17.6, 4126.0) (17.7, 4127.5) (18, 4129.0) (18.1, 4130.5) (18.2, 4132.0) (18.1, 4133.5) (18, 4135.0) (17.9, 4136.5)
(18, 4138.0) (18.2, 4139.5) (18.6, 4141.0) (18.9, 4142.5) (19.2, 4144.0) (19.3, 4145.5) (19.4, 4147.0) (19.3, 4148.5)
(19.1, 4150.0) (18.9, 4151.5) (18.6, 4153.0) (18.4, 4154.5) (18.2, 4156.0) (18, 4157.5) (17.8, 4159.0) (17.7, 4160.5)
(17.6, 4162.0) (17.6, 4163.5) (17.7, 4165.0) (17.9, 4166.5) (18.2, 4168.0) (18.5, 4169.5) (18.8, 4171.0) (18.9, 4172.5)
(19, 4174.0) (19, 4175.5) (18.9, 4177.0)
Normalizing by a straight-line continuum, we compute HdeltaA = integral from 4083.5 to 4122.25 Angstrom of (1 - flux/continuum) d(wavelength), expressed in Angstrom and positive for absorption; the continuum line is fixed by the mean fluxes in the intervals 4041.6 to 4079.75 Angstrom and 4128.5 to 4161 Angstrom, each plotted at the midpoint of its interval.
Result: 5.3 Angstrom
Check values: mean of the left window 18.1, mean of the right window 18.5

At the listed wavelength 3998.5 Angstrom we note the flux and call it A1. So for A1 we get 18.7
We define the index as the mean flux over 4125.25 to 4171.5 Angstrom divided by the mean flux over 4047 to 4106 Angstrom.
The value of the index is 1.1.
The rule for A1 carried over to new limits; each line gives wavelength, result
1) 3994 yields 18.2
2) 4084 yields 17.6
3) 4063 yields 17.5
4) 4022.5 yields 18.1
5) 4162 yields 17.6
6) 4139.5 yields 18.2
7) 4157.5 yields 18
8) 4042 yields 18.3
